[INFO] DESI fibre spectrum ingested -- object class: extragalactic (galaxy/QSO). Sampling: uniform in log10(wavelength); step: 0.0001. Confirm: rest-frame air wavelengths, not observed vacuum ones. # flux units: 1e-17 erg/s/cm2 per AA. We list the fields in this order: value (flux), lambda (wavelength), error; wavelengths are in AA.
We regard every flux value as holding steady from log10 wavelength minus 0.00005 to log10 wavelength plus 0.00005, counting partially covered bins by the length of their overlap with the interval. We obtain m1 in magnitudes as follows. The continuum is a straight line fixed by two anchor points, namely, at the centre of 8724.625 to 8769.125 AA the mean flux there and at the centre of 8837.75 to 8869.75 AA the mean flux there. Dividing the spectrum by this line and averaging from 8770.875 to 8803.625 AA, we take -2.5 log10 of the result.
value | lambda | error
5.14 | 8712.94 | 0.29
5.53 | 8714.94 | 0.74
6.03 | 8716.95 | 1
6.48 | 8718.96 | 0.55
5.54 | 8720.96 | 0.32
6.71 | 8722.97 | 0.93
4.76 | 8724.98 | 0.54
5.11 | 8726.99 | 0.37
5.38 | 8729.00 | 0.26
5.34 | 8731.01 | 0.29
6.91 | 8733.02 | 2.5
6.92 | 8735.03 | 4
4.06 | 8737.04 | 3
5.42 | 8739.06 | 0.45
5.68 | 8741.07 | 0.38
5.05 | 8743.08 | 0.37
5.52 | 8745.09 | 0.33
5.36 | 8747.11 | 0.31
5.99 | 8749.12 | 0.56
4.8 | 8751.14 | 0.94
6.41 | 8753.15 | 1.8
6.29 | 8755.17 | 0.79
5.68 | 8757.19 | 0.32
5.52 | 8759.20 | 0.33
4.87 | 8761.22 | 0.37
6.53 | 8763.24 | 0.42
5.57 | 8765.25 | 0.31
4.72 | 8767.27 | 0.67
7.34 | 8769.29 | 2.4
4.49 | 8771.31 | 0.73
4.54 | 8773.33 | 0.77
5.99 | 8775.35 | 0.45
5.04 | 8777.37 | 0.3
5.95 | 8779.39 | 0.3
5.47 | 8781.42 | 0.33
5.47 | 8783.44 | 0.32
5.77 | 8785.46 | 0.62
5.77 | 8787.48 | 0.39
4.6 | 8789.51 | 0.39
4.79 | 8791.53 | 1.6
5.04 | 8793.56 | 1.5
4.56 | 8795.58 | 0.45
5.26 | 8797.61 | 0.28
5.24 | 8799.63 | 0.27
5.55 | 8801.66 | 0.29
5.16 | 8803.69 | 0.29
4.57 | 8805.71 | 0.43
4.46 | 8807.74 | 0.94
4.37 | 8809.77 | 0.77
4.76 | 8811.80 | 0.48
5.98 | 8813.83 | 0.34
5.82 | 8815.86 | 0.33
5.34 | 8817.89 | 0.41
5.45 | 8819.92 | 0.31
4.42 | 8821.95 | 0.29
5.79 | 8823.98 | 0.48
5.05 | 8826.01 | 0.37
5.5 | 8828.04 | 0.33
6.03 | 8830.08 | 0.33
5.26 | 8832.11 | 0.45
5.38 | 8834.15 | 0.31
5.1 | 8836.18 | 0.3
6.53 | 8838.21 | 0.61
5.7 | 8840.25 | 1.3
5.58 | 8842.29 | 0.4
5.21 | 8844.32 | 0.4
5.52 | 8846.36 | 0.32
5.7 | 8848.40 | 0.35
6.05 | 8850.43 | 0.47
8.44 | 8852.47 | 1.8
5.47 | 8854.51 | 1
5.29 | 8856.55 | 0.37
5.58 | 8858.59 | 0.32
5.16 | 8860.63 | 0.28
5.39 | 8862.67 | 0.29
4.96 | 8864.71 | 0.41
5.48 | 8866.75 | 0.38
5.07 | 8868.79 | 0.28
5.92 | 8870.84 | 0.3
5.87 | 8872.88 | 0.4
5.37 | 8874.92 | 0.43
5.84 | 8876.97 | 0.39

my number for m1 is 0.08 mag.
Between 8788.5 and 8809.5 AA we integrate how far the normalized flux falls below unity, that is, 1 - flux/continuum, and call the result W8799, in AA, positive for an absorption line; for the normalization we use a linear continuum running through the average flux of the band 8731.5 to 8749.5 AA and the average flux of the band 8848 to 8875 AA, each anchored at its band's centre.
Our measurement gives 2.8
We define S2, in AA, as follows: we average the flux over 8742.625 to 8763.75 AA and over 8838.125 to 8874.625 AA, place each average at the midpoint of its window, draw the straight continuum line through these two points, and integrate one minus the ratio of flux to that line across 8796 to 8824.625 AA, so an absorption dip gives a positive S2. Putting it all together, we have 2.7 AA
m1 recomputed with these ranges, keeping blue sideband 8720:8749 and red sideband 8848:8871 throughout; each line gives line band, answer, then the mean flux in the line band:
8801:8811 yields 0.18 mag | 4.79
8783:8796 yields 0.09 mag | 5.16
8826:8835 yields 0.04 mag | 5.48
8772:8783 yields 0.05 mag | 5.37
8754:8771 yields -0.03 mag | 5.77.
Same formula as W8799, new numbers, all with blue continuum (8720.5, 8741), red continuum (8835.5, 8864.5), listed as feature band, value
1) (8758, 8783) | 0.70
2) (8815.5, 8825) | 0.64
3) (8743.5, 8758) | -0.14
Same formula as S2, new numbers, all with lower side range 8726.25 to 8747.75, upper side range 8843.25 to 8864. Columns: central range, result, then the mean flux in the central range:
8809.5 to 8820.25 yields 0.7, 5.34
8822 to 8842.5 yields 0.7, 5.54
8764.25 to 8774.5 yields 0.5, 5.34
